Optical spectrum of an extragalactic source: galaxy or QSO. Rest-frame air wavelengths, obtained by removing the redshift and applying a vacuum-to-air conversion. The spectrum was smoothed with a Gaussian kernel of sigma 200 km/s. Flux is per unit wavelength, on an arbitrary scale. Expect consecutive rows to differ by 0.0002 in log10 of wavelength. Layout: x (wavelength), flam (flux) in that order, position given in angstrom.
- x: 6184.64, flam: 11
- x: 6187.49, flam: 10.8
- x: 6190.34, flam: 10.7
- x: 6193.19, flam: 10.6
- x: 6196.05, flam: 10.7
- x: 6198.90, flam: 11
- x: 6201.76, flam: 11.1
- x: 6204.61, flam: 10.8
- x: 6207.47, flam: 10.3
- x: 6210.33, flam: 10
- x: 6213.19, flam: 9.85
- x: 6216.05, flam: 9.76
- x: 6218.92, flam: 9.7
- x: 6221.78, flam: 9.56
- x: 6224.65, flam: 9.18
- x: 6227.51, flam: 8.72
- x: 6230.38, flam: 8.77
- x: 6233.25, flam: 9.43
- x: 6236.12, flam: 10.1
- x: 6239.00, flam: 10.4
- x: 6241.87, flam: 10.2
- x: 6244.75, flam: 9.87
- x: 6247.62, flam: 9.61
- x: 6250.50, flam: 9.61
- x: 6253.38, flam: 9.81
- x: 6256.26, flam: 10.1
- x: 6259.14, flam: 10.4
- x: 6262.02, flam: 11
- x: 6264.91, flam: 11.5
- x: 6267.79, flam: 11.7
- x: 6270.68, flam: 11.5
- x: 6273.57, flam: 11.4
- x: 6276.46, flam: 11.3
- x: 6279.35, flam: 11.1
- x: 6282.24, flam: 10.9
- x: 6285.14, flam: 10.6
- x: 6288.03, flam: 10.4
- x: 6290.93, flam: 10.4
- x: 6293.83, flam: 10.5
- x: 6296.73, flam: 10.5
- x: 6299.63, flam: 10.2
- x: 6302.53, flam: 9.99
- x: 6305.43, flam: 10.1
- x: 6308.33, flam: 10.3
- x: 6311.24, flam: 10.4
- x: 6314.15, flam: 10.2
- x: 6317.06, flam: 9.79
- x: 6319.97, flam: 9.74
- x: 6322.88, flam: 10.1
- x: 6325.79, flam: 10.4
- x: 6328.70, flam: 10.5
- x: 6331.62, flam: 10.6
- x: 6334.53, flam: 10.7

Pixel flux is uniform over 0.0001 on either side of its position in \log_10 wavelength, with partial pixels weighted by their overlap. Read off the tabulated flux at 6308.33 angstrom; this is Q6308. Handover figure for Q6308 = 10.3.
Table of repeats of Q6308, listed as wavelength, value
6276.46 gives 11.3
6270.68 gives 11.5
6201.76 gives 11.1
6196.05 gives 10.7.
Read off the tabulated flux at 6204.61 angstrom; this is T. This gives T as 10.8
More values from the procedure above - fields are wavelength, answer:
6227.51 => 8.72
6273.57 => 11.4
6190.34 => 10.7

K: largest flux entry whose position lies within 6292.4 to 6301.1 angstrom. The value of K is 10.5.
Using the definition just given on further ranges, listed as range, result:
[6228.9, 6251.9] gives 10.4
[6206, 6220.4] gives 10.3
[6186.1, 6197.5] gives 10.8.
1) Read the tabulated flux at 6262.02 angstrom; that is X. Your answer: 11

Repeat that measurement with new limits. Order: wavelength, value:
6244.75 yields 9.87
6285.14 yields 10.6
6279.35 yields 11.1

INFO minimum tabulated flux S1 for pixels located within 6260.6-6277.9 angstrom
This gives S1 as 11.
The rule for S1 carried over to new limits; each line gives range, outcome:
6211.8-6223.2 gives 9.56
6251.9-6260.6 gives 9.81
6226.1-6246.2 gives 8.72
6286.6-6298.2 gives 10.4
